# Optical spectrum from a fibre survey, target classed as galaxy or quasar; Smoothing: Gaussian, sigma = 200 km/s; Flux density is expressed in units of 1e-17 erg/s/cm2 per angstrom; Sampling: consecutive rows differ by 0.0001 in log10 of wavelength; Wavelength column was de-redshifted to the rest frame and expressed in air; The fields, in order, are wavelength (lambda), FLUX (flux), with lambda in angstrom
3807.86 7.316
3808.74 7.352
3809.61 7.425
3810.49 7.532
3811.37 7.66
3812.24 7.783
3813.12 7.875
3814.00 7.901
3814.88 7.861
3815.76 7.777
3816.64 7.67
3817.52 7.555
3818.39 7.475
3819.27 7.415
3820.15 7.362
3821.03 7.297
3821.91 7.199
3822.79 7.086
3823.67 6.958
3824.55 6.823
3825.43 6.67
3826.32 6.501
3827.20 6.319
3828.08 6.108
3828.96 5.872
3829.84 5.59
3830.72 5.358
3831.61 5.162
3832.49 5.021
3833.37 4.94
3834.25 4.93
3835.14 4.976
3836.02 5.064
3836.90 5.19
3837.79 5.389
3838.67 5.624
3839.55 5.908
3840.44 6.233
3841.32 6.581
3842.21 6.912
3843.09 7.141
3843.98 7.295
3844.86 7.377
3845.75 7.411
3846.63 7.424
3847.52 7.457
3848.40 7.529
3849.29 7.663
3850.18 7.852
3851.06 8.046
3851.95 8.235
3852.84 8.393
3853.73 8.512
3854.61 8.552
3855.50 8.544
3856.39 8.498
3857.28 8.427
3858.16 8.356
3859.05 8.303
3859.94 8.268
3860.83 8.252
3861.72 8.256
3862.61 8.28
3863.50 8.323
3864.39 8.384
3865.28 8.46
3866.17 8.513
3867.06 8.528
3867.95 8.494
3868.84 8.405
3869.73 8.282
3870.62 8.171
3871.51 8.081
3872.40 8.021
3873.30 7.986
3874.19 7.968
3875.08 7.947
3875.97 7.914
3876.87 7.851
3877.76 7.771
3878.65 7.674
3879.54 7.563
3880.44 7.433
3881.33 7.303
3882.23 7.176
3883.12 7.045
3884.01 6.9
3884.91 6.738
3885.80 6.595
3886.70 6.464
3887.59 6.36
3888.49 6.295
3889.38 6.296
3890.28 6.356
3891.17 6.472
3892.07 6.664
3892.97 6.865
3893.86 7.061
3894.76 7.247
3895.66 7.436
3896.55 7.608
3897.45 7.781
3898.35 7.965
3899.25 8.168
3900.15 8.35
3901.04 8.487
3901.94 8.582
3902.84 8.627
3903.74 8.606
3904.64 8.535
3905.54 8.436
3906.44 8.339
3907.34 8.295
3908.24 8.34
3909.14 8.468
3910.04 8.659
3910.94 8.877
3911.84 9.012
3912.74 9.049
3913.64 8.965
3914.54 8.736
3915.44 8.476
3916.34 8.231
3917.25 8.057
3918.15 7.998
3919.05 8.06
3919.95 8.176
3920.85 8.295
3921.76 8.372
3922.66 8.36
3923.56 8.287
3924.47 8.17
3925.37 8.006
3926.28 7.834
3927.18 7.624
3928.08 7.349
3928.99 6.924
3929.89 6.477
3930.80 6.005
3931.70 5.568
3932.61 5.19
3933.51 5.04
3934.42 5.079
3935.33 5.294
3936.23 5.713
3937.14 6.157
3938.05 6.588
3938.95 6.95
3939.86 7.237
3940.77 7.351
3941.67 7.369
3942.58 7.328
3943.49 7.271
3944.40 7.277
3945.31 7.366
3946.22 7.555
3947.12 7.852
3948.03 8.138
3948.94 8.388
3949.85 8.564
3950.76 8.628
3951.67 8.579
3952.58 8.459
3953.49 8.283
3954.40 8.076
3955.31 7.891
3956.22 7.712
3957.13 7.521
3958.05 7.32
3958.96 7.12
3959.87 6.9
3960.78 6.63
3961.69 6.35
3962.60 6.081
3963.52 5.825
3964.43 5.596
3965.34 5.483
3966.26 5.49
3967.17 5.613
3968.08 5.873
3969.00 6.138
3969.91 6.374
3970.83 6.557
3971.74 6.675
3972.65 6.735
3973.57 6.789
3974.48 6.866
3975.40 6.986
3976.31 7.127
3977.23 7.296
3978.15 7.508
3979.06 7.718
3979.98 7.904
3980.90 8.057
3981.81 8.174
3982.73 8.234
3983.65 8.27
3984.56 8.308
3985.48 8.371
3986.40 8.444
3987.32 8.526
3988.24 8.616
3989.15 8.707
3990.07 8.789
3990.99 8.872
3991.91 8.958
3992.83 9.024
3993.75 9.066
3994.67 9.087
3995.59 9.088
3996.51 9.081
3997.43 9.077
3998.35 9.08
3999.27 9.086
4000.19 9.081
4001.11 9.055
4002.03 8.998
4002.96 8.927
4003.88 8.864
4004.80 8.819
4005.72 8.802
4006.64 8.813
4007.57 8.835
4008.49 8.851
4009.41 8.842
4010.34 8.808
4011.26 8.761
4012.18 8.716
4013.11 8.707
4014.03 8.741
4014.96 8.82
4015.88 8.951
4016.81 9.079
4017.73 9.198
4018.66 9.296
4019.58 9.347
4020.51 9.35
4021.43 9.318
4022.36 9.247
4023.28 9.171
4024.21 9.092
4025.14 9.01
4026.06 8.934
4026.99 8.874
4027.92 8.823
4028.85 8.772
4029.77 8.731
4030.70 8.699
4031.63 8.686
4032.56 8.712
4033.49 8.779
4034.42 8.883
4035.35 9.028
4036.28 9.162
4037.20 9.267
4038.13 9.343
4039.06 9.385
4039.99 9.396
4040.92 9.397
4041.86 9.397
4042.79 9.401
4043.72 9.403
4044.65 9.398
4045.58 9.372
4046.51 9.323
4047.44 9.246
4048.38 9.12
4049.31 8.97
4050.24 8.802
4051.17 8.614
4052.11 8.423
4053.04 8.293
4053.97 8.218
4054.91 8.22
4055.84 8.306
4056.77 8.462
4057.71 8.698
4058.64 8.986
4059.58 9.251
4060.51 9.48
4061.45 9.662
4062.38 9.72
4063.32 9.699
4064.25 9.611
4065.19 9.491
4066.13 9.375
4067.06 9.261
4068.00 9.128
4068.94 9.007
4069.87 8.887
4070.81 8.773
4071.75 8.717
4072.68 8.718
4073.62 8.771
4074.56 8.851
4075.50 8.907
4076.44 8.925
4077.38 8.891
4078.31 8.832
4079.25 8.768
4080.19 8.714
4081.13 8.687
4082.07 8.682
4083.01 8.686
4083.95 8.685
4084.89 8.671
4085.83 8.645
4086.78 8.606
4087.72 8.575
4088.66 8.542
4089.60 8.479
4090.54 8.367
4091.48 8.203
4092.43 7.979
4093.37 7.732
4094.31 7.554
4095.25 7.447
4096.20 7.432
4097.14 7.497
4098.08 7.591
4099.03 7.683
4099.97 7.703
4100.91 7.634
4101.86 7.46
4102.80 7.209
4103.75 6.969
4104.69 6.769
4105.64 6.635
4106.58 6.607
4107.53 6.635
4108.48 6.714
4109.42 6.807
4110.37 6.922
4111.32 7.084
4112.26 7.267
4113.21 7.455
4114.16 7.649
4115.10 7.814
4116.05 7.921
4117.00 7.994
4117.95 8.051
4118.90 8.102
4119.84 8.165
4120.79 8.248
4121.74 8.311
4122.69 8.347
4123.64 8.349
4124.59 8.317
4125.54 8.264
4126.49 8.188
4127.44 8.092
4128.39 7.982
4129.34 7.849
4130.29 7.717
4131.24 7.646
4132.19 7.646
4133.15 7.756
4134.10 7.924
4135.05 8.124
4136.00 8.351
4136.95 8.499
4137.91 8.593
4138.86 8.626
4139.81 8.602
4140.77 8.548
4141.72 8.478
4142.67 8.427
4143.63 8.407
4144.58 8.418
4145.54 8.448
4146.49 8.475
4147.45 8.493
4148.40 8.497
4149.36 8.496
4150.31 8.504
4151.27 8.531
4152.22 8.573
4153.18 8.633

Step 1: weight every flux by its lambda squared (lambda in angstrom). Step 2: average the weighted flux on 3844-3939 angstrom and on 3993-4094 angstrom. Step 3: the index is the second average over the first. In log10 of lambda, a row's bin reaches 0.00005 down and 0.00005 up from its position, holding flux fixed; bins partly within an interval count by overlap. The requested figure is 1.25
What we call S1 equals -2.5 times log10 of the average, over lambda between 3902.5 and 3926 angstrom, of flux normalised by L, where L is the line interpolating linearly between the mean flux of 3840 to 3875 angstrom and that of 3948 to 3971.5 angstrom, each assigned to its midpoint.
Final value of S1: -0.13 mag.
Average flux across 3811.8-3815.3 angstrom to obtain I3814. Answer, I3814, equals 7.86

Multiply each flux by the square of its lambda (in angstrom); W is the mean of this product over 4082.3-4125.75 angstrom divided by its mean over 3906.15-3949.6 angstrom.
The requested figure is 1.13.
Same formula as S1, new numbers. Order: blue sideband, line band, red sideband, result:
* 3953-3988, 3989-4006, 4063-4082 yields -0.18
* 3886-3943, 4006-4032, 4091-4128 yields -0.18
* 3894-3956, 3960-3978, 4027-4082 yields 0.27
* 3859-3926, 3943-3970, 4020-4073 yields 0.17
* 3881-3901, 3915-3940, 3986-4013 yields 0.08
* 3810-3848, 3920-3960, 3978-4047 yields 0.10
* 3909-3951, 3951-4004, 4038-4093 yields 0.04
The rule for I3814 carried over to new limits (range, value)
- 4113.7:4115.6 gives 7.76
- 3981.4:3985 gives 8.25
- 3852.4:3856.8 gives 8.5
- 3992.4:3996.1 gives 9.06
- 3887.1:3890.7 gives 6.33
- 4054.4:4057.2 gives 8.33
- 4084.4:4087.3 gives 8.62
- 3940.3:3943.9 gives 7.33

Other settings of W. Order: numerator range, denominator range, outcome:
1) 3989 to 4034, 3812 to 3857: 1.42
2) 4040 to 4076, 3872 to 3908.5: 1.30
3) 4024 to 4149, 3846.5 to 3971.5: 1.22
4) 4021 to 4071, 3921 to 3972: 1.36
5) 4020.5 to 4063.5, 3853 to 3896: 1.28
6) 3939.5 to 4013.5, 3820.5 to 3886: 1.15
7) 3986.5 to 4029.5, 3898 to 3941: 1.22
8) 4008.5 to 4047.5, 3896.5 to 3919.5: 1.14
